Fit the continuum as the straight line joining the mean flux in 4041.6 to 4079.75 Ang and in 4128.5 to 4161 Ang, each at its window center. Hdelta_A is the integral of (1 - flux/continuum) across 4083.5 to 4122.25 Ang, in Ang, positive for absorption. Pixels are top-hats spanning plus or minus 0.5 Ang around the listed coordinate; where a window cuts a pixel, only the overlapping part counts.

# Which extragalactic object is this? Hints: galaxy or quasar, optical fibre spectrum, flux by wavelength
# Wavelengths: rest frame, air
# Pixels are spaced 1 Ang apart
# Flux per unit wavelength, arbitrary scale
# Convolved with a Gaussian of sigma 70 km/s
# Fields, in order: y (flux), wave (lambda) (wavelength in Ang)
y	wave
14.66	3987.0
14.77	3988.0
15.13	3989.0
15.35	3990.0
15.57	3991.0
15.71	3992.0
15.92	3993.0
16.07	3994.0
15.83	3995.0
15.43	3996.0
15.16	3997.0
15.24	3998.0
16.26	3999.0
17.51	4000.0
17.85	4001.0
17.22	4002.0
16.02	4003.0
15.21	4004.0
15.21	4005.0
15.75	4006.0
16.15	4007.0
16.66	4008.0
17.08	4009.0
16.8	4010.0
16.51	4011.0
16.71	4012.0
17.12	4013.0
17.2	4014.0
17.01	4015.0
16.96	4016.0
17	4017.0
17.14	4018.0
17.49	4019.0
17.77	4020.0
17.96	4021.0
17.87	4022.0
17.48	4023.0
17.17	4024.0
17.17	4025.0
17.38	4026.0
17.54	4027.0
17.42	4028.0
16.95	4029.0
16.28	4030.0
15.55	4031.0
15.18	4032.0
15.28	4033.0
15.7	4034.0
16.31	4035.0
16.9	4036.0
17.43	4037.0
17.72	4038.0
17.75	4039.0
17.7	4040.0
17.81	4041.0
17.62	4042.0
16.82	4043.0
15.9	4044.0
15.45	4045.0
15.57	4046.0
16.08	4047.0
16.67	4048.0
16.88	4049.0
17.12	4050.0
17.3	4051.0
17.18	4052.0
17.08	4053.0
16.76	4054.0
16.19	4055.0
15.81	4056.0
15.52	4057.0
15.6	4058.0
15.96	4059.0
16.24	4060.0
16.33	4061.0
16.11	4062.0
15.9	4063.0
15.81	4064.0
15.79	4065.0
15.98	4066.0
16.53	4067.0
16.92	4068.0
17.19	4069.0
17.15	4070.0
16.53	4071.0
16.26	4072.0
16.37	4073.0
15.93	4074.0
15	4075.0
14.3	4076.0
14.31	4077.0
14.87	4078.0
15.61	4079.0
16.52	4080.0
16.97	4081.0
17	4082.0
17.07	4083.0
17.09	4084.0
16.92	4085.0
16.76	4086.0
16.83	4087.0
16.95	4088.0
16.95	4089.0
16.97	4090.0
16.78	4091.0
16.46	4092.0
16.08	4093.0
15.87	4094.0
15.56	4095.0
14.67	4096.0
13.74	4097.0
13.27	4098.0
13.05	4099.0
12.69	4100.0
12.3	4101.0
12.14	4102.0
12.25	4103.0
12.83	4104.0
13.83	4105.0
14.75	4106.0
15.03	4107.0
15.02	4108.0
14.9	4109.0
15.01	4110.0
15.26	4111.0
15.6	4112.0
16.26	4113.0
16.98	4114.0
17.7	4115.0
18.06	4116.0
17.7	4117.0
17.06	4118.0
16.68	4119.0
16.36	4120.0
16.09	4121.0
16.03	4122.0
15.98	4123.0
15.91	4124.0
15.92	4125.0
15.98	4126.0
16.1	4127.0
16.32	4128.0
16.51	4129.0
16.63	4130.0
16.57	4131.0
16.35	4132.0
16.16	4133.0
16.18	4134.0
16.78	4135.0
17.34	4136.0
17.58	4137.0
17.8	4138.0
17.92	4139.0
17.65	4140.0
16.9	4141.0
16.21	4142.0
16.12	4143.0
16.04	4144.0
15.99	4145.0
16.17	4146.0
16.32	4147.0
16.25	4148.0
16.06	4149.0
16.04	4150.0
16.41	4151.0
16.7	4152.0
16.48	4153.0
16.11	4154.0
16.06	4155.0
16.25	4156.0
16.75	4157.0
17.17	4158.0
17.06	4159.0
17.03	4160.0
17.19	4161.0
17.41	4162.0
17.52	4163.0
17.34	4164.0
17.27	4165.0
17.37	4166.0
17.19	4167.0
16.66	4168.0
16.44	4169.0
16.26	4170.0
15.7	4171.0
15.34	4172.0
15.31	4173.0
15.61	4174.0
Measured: 2.1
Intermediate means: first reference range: 16.2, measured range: 15.5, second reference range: 16.6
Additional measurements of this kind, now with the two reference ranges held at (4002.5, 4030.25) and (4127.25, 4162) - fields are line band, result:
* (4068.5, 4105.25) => 2.9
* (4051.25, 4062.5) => 0.4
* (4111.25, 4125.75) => 0.1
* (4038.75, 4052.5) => 0.0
